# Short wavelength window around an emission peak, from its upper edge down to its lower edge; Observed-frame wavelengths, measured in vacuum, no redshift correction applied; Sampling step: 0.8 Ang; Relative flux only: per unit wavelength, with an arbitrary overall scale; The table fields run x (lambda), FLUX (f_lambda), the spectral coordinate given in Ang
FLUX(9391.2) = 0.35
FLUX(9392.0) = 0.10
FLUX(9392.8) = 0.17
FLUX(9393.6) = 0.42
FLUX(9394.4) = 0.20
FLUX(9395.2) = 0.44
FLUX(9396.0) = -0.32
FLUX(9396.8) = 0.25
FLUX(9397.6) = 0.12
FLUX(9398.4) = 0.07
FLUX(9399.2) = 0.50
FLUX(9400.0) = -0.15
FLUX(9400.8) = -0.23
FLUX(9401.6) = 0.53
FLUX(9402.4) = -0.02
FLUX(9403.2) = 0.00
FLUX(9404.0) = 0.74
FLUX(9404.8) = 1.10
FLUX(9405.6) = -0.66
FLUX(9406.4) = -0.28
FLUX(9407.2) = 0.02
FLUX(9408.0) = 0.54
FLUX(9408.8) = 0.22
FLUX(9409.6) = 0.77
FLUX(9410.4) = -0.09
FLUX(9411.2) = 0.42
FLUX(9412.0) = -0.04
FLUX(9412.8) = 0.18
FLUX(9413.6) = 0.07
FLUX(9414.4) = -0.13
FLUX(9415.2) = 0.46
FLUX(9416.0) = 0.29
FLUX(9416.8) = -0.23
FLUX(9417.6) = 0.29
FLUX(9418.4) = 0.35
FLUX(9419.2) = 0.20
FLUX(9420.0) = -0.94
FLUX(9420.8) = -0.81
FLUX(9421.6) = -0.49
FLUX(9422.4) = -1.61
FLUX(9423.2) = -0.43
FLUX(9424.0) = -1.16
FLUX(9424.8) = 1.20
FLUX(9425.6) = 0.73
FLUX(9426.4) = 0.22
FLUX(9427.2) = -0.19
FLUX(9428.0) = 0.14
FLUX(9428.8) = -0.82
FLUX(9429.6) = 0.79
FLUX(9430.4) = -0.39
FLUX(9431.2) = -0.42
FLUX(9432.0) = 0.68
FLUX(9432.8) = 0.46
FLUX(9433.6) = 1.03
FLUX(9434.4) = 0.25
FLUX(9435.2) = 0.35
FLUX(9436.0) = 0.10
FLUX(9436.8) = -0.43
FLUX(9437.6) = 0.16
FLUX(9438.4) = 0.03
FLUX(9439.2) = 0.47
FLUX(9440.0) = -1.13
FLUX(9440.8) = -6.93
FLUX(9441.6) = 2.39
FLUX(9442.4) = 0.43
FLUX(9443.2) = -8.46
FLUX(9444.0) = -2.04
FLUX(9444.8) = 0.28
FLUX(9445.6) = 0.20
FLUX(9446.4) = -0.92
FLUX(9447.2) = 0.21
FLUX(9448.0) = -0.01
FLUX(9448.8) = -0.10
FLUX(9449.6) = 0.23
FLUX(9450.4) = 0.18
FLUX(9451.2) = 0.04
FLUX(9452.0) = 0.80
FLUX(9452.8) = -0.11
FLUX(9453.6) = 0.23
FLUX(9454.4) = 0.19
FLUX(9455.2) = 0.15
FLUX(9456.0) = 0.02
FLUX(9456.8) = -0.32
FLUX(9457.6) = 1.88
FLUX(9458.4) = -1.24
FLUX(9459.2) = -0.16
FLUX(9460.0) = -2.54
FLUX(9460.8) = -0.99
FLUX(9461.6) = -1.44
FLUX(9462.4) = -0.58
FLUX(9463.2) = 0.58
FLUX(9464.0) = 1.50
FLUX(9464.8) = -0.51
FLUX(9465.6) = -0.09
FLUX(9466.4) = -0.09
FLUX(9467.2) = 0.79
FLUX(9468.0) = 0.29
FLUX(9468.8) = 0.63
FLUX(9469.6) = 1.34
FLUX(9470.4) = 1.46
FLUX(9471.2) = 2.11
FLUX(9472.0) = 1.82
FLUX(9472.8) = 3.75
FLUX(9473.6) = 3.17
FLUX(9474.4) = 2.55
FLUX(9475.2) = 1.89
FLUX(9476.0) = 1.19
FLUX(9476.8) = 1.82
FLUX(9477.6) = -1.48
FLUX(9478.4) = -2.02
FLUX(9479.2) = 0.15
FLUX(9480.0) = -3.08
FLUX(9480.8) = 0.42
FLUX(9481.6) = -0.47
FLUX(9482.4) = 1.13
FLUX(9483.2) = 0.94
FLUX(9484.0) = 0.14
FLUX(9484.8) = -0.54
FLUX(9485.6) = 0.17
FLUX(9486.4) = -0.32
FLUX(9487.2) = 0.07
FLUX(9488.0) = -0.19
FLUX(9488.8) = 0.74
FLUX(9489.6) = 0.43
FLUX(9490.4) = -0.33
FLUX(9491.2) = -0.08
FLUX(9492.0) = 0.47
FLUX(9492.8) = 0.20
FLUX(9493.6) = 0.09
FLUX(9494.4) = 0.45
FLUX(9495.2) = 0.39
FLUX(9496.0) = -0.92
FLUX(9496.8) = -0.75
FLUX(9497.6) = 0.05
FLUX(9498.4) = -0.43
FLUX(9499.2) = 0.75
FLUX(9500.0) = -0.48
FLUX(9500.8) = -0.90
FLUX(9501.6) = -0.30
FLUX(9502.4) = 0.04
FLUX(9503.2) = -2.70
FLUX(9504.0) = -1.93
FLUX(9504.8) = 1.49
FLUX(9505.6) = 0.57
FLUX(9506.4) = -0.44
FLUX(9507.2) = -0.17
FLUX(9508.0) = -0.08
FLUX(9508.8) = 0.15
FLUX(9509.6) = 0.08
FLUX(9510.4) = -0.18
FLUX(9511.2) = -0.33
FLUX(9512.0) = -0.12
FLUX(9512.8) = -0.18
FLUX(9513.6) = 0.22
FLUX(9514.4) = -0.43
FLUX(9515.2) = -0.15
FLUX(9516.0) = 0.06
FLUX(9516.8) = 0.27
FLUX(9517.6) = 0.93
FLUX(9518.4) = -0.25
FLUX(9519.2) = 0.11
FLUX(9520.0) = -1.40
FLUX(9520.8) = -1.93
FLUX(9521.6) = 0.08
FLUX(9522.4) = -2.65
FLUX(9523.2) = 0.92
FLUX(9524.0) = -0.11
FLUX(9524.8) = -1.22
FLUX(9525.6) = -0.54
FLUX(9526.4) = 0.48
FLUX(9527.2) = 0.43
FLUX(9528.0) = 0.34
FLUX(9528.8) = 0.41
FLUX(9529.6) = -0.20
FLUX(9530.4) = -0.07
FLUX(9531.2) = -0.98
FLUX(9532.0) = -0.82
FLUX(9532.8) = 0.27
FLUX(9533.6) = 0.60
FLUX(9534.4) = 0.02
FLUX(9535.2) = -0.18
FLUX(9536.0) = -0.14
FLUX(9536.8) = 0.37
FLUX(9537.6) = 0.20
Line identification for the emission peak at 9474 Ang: Hbeta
